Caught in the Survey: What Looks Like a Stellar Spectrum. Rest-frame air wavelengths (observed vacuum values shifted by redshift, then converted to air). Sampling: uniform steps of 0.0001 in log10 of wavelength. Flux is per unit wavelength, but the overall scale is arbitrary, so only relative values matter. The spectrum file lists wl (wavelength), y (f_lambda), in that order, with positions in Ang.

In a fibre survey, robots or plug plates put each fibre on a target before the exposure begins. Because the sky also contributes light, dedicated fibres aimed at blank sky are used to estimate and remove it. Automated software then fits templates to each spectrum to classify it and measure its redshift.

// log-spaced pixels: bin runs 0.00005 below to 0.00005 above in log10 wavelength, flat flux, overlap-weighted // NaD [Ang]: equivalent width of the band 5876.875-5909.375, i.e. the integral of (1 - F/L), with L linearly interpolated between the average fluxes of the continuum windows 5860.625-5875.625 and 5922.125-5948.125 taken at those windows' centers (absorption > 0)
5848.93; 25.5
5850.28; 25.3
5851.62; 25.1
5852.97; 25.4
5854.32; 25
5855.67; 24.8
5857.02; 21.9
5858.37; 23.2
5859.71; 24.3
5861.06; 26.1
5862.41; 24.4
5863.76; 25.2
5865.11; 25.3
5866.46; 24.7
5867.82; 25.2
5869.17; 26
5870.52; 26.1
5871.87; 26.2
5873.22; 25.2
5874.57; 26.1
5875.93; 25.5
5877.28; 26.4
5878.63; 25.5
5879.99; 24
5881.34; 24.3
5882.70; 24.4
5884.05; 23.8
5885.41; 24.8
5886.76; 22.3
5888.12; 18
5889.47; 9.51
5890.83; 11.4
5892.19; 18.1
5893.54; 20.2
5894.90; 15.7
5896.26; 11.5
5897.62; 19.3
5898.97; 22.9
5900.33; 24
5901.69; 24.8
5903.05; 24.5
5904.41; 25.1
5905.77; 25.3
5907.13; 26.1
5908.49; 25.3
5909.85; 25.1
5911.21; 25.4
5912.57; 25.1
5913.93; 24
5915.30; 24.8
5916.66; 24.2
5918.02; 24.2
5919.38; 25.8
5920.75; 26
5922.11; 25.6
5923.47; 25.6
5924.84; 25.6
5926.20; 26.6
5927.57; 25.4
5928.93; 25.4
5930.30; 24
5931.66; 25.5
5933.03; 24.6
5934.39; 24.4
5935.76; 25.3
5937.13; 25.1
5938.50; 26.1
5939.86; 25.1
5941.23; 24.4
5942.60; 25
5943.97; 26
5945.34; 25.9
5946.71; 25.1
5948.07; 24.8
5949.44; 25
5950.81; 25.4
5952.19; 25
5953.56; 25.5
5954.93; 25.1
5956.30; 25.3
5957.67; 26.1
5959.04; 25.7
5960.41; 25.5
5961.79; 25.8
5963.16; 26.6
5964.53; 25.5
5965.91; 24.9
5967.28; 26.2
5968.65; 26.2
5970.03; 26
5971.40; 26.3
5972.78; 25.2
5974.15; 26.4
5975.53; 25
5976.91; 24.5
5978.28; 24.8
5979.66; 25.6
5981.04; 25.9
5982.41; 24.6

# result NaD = 5.0 Ang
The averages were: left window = 25.5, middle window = 21.5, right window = 25.3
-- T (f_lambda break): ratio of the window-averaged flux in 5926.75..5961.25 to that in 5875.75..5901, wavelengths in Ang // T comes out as 1.23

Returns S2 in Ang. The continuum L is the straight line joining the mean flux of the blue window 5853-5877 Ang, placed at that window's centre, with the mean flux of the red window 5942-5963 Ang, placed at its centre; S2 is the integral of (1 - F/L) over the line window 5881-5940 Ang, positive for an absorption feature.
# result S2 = 4.9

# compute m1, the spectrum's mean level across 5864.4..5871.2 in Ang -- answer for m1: 25.4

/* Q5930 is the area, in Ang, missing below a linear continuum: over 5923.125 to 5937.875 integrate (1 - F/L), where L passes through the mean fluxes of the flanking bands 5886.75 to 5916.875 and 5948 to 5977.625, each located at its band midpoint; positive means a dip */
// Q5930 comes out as -1.2 Ang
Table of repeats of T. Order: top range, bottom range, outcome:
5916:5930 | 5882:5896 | 1.37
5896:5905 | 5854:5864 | 0.91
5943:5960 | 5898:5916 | 1.03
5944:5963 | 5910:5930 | 1.01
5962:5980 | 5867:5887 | 1.02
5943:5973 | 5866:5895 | 1.14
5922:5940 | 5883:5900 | 1.38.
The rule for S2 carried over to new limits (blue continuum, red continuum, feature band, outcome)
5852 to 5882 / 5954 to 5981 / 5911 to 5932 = 0.1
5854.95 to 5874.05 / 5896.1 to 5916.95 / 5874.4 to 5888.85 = 0.3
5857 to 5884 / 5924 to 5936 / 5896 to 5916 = 1.1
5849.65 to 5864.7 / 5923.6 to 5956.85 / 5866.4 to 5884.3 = -0.4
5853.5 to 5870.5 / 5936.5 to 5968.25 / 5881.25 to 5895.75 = 3.4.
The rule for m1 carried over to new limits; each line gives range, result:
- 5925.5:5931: 25.4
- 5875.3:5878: 26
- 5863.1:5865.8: 25.3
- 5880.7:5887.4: 23.9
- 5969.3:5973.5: 25.8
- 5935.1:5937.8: 25.2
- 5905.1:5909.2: 25.6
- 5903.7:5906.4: 25.2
